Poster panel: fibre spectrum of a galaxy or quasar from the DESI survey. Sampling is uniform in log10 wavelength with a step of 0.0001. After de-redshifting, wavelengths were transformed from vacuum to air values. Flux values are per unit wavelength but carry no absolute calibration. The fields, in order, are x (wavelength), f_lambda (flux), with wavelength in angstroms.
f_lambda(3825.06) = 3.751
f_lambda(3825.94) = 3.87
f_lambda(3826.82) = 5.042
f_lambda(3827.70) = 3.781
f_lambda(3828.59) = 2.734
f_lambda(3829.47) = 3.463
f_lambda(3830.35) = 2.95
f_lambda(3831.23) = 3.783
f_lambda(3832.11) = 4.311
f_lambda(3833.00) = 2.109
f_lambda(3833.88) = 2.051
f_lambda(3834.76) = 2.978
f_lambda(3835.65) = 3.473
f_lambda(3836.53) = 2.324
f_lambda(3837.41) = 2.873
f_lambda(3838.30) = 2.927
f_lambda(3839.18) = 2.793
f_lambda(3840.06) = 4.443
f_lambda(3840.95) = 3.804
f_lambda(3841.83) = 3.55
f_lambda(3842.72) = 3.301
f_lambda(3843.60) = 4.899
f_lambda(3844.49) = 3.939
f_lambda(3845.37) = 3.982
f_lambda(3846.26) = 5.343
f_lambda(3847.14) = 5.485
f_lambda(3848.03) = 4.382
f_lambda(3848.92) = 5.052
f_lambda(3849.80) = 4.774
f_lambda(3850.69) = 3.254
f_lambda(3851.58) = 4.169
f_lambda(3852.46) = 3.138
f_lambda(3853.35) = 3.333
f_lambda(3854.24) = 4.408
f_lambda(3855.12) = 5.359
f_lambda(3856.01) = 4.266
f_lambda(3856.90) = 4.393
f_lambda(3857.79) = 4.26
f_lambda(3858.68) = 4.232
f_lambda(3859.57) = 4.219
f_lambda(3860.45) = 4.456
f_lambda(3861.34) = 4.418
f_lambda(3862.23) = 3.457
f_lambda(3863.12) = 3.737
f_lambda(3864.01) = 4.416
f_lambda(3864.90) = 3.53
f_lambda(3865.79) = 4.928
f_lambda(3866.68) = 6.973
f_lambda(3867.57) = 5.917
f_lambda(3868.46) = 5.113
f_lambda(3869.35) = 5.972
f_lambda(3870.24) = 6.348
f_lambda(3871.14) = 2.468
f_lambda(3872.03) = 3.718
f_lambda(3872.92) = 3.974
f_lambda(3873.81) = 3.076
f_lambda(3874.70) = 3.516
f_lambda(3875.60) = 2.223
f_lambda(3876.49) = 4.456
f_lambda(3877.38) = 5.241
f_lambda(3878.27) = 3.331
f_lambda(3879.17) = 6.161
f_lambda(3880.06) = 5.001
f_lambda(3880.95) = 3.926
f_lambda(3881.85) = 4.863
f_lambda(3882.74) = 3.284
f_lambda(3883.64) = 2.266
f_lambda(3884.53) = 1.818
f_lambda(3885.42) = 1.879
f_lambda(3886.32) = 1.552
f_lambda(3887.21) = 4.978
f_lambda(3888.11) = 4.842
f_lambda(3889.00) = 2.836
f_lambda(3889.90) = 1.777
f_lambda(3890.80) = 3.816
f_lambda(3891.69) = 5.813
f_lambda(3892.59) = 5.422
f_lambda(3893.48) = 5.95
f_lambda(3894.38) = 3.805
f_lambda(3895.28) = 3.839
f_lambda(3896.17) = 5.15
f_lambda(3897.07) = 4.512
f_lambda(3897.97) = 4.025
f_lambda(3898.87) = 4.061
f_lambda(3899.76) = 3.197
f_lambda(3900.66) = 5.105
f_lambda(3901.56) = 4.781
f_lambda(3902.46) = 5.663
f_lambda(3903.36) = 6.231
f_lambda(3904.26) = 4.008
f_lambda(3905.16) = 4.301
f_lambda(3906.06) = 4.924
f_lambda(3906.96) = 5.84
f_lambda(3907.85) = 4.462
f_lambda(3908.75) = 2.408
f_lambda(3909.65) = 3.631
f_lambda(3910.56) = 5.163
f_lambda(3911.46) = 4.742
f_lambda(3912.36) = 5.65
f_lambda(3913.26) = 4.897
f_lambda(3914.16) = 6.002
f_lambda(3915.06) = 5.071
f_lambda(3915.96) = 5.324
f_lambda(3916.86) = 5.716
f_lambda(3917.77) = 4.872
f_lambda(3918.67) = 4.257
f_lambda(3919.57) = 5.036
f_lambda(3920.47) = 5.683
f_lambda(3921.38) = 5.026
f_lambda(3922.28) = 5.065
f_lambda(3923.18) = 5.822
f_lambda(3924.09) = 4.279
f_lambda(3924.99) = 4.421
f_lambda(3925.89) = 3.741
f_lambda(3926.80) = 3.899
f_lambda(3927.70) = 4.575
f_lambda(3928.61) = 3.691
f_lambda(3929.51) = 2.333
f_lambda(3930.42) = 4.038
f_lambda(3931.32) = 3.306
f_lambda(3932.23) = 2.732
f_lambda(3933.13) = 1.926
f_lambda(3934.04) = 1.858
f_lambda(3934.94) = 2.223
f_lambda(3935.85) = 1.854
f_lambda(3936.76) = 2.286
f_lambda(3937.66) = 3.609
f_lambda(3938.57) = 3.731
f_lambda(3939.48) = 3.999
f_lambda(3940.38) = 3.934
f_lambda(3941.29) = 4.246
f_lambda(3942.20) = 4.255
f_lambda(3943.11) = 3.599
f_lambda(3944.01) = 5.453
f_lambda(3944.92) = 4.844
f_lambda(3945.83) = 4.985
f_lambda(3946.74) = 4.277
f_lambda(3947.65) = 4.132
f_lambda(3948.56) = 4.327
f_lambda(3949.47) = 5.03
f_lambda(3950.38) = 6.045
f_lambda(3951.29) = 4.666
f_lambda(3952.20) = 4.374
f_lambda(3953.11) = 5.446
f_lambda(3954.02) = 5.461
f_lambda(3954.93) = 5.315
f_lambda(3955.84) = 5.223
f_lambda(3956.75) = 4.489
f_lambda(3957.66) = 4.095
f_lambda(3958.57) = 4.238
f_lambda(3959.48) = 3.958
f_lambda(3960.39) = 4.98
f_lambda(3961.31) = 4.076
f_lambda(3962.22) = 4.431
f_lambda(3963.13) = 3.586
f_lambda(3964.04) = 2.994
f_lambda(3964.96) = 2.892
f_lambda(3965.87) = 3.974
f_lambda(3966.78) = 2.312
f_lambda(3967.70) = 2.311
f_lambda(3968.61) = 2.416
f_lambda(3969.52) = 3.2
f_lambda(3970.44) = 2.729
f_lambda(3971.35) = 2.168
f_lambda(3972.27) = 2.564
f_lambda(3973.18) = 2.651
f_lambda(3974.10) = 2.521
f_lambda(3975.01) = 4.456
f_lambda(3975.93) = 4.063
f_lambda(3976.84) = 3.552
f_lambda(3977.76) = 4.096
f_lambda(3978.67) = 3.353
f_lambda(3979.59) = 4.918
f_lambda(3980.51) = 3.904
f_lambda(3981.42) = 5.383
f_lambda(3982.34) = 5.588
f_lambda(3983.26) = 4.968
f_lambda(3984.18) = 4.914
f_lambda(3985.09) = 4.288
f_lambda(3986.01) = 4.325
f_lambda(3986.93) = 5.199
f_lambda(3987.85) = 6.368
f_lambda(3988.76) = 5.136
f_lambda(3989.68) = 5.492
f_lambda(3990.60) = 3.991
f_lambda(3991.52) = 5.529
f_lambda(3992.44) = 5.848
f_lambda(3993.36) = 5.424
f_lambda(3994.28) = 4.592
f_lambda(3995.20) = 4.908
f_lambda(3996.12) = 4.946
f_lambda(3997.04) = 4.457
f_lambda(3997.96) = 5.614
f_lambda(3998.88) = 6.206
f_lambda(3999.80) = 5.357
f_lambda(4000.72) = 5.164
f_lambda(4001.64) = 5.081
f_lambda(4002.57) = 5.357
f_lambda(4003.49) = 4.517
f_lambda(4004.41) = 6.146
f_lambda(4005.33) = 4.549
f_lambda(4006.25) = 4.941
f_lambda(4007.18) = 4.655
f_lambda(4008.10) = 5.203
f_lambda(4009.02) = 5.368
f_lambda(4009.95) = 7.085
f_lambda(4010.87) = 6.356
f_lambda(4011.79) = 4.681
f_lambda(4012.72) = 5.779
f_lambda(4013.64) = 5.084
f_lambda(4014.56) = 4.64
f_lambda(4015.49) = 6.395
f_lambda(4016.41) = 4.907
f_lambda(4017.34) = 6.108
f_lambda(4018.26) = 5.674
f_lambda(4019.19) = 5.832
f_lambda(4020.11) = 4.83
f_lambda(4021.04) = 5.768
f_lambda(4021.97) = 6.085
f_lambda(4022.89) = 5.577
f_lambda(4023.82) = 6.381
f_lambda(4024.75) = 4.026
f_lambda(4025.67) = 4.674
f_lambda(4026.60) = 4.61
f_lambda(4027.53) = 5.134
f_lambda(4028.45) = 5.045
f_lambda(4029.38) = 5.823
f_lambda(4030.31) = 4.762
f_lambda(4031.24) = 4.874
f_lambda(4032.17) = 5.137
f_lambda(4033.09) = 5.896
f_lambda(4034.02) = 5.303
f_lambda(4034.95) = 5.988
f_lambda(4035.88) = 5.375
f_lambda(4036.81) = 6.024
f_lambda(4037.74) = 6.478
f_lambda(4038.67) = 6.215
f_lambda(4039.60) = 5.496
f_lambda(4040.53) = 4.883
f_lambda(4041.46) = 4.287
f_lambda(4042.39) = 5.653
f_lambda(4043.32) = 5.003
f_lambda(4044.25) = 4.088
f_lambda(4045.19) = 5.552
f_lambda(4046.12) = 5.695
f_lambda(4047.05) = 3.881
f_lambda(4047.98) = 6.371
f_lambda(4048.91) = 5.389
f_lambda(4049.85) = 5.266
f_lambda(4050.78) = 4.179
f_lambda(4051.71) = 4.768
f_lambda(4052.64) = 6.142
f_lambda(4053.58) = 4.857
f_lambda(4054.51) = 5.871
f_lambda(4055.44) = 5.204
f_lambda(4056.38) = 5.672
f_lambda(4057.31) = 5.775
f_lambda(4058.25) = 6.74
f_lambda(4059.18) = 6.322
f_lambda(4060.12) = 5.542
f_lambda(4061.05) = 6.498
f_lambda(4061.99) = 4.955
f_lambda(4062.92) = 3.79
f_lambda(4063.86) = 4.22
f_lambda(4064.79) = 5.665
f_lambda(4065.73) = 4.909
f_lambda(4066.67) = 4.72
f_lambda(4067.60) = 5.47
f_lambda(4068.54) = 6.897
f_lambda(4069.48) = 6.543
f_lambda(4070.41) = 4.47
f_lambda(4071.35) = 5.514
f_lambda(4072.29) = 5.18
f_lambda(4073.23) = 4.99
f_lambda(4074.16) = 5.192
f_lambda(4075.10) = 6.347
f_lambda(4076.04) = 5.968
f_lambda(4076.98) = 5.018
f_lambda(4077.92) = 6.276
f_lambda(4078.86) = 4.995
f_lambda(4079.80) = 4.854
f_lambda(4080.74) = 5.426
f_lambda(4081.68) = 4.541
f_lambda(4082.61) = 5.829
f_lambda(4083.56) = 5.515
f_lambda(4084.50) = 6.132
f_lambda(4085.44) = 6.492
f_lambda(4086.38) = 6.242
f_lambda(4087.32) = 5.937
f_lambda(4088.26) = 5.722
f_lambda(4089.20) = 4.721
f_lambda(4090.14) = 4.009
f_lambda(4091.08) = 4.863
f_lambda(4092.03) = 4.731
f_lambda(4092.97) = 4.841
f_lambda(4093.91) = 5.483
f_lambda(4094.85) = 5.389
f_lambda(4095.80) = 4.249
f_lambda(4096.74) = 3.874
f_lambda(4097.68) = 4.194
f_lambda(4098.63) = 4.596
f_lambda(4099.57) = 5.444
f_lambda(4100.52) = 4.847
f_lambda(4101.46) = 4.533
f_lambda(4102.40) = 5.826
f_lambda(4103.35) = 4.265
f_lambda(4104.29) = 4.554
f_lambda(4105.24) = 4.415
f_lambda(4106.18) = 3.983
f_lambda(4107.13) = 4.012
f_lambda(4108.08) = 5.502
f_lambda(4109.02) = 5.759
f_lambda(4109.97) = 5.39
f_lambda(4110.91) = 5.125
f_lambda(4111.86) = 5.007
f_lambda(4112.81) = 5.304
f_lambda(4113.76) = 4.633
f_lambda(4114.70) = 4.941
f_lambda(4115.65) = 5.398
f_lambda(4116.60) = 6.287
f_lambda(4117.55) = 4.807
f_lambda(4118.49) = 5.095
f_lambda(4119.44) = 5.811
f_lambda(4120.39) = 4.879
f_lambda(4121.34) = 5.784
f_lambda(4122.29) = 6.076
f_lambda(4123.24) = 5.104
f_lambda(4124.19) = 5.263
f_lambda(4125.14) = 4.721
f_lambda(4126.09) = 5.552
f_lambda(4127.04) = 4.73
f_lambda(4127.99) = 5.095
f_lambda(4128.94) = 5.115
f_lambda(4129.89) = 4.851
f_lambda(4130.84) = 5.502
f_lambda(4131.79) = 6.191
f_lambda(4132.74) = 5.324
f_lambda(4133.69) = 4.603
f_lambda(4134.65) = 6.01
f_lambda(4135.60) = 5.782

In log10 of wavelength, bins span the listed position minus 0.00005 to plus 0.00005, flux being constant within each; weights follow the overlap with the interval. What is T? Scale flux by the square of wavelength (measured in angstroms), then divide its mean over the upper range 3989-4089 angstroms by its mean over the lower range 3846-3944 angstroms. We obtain 1.37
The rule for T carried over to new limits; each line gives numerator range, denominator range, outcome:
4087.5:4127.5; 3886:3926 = 1.19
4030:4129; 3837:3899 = 1.41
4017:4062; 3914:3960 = 1.33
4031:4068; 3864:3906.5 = 1.36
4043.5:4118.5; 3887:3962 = 1.29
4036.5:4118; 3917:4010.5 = 1.28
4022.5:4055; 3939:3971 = 1.32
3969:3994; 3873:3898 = 1.16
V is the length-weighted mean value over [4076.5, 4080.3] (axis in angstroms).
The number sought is 5.28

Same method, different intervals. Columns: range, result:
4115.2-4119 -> 5.4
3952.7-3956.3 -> 5.36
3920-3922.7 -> 5.26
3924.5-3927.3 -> 4.04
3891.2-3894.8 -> 5.25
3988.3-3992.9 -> 5.21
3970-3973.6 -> 2.53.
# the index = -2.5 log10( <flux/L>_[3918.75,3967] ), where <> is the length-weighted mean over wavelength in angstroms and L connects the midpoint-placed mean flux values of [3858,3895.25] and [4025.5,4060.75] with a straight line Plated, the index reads 0.13 mag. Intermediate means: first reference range 4.14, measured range 4.1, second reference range 5.38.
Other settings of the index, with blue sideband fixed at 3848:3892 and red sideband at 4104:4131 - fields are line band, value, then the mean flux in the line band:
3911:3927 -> -0.16 mag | 4.99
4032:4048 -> -0.12 mag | 5.39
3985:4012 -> -0.13 mag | 5.24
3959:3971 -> 0.31 mag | 3.36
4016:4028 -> -0.14 mag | 5.36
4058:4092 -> -0.10 mag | 5.44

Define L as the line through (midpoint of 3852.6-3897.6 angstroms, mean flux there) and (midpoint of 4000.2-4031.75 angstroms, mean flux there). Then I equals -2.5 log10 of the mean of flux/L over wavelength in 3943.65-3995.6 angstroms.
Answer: 0.15 mag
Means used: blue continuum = 4.18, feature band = 4.32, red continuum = 5.33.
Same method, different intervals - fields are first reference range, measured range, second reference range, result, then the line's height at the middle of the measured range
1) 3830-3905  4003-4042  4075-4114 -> -0.13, 4.78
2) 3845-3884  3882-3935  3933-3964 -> 0.01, 4.24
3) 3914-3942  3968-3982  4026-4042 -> 0.31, 4.61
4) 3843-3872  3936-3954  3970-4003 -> 0.05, 4.56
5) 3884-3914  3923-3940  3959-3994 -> 0.25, 4.2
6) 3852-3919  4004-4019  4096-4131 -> -0.16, 4.73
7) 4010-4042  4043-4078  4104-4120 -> -0.02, 5.29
